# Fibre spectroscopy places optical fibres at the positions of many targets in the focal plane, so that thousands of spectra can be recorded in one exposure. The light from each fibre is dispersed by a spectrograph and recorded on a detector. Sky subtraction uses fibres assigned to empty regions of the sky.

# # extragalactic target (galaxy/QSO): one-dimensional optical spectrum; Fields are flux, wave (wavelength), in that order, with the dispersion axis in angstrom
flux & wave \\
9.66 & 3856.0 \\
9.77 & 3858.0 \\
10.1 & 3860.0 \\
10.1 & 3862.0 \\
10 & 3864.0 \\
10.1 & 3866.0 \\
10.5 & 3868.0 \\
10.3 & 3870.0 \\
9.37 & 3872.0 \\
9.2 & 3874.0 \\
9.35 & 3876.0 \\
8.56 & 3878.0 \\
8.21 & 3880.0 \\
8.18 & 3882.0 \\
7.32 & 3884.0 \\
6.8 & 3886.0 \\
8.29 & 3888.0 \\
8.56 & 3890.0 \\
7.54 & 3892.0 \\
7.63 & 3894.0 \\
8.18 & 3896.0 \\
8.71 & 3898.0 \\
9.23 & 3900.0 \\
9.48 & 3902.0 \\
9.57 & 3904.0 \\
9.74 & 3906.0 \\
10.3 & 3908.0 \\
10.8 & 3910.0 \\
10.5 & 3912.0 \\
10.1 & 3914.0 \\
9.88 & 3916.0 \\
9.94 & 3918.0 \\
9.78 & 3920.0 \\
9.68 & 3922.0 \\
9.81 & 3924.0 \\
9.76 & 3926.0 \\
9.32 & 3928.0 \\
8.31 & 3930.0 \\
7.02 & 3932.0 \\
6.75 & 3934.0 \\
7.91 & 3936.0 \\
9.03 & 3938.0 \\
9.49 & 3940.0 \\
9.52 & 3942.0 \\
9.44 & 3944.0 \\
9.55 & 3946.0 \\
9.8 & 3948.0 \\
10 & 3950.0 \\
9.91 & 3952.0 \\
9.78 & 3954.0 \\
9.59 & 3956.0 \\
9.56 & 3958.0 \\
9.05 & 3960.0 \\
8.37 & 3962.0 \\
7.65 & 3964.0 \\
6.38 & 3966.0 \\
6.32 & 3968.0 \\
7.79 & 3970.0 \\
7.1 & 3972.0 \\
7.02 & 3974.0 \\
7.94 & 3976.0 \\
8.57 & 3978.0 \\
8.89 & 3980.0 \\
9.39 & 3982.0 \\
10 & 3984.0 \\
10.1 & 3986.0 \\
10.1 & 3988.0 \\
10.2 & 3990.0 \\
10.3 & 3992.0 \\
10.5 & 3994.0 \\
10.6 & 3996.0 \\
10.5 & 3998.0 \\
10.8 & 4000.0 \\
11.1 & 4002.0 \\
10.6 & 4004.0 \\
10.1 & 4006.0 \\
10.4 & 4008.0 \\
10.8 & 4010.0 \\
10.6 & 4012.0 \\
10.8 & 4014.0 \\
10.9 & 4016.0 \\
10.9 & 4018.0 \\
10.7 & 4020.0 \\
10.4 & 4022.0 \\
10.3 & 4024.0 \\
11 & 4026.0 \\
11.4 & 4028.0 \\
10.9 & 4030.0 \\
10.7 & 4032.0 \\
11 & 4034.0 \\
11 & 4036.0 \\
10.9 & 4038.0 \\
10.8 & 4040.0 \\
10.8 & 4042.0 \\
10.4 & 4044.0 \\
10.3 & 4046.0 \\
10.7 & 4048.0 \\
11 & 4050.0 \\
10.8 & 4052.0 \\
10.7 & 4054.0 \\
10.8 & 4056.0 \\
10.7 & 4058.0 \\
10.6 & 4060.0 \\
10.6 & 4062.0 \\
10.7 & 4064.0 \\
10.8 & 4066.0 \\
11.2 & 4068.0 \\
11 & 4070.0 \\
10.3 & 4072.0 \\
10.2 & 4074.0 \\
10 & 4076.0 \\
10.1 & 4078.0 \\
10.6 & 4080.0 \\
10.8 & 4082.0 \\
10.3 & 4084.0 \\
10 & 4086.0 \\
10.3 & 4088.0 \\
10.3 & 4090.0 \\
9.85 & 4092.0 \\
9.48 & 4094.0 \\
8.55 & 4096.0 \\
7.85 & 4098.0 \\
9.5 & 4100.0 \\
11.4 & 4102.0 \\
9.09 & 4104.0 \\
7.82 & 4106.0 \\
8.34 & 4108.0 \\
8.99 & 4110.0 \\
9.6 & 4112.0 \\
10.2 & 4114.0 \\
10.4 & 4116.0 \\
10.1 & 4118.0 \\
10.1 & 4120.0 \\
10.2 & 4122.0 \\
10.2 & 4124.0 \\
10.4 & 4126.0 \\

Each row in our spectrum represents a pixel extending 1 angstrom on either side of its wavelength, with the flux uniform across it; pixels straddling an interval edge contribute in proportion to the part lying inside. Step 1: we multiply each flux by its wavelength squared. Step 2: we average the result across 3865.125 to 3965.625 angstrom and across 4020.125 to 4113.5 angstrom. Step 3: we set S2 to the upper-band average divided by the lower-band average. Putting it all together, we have 1.2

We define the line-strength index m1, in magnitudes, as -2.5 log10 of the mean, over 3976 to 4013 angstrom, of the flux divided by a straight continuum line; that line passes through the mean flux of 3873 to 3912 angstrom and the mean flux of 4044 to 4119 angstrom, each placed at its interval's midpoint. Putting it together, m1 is -0.071 mag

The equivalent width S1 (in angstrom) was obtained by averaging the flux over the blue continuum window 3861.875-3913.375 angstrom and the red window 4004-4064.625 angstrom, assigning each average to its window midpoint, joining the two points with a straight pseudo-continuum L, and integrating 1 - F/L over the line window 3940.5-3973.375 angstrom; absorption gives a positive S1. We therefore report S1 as 3.7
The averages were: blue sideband 9.09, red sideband 10.7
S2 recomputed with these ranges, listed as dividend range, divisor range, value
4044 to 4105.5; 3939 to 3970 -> 1.22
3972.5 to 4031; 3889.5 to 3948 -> 1.16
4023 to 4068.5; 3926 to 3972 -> 1.31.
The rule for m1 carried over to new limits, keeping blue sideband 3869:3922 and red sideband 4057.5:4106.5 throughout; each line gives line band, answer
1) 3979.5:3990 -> -0.02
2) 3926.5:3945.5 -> 0.09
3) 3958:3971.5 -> 0.22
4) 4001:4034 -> -0.11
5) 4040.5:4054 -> -0.08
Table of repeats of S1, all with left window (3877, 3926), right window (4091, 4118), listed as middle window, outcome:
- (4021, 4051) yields -4.97 angstrom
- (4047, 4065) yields -2.84 angstrom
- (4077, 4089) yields -1.34 angstrom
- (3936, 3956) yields -0.91 angstrom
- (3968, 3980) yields 1.94 angstrom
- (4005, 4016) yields -1.63 angstrom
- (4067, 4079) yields -1.51 angstrom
